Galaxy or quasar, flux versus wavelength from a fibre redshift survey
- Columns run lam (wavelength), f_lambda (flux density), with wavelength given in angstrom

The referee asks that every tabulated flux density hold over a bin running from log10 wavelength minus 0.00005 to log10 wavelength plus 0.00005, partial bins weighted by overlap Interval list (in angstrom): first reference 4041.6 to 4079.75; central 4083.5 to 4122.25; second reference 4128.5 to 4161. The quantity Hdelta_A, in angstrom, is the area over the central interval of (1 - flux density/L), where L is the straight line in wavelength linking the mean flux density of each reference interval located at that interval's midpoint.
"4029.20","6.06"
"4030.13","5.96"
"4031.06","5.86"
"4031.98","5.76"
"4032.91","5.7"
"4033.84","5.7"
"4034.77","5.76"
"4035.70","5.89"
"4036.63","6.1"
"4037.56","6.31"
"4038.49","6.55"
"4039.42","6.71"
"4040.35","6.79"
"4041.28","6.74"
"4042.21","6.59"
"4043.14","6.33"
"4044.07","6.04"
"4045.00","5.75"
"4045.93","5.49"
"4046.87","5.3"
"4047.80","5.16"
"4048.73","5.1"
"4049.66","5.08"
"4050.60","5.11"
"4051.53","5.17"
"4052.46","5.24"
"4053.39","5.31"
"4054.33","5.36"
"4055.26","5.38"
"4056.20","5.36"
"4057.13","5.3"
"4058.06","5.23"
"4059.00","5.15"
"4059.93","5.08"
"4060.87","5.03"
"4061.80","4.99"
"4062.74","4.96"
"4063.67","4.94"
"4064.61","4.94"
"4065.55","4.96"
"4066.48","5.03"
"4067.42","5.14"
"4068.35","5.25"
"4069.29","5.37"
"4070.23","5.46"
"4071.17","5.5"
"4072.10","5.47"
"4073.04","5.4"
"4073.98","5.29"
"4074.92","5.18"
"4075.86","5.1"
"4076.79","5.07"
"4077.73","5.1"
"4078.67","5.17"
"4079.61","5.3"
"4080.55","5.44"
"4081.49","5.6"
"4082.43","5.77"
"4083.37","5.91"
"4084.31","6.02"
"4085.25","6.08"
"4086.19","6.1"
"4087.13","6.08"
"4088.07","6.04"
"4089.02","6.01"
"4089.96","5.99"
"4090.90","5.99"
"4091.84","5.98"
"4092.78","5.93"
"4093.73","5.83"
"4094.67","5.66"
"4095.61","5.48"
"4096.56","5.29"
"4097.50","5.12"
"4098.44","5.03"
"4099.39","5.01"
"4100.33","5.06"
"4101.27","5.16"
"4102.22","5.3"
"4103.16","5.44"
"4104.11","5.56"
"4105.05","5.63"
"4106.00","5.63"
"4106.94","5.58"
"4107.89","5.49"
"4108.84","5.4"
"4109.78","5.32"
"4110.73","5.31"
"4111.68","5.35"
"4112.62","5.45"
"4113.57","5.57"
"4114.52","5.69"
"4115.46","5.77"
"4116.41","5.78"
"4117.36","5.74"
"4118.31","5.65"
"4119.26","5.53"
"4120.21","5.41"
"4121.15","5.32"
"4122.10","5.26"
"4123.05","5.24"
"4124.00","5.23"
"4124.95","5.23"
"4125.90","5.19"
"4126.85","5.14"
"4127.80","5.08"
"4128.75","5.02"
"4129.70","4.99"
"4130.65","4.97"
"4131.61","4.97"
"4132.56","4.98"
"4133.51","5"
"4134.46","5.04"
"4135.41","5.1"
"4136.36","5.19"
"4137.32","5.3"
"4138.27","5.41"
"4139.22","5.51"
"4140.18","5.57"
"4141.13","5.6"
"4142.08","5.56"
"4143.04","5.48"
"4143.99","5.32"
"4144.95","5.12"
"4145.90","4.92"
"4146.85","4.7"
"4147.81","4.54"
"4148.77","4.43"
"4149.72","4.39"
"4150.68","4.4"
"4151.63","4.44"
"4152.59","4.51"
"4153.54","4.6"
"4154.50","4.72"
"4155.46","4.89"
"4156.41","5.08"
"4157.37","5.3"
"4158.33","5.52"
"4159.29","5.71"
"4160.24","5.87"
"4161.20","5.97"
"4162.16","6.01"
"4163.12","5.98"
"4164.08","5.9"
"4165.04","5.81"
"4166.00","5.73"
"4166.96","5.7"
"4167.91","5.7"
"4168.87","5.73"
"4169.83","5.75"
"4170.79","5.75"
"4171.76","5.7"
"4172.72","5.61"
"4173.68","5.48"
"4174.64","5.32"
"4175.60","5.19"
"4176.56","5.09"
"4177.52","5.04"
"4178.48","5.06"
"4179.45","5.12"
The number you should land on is -3.0 angstrom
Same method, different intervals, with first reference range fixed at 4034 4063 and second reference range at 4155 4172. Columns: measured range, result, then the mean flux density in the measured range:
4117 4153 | 3.5 angstrom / 5.12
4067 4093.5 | 0.2 angstrom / 5.6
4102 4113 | 0.4 angstrom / 5.46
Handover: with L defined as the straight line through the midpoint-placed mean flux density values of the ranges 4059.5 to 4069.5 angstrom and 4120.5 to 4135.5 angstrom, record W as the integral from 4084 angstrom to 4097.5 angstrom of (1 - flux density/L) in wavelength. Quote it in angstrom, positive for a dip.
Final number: -2.1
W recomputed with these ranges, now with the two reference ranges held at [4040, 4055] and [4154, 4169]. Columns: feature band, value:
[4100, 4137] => 1.9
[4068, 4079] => 0.7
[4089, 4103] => 0.3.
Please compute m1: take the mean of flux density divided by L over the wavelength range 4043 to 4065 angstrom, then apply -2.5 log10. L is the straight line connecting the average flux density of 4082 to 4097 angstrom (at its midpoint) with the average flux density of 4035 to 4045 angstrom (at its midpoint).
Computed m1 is 0.182 mag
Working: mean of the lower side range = 6.36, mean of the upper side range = 5.88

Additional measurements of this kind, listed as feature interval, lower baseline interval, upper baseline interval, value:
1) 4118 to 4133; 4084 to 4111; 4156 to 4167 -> 0.09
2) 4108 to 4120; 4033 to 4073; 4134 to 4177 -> -0.03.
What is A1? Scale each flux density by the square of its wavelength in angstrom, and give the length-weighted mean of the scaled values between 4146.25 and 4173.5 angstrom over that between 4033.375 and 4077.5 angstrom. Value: 1.02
